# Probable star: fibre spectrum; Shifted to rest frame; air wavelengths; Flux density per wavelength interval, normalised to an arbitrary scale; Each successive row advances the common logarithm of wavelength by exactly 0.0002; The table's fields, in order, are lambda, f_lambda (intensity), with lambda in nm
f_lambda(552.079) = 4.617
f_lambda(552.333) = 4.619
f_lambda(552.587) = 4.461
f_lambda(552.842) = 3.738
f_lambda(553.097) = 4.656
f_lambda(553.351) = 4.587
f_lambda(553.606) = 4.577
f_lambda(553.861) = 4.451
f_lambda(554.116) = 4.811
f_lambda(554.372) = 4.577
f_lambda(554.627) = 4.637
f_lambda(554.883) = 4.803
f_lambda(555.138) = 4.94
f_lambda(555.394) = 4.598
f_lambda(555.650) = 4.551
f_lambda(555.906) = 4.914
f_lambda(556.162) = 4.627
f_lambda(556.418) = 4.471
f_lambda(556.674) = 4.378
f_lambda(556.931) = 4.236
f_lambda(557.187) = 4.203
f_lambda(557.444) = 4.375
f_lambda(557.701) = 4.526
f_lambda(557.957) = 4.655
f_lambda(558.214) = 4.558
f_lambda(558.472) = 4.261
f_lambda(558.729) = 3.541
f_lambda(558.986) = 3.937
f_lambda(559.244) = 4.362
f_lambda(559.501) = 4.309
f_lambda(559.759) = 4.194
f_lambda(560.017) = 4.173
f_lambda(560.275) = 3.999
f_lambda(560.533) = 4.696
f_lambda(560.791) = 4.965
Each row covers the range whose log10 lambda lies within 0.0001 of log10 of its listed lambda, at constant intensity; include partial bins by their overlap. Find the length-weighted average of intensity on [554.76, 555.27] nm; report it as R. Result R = 4.87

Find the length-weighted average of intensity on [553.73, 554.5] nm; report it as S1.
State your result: 4.61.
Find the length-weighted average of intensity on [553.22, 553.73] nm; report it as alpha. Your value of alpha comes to 4.59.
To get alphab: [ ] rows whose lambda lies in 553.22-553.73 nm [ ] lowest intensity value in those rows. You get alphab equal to 4.577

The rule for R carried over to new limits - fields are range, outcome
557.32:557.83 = 4.46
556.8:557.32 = 4.22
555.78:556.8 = 4.6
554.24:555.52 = 4.71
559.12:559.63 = 4.34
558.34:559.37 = 4.02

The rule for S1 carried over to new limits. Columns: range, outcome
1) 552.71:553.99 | 4.4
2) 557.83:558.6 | 4.49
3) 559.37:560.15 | 4.23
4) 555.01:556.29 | 4.73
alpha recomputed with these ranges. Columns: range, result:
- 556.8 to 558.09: 4.4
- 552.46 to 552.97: 4.09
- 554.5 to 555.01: 4.72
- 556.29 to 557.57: 4.33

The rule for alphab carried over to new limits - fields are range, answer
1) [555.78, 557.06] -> 4.236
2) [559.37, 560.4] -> 3.999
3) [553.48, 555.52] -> 4.451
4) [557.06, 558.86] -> 3.541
